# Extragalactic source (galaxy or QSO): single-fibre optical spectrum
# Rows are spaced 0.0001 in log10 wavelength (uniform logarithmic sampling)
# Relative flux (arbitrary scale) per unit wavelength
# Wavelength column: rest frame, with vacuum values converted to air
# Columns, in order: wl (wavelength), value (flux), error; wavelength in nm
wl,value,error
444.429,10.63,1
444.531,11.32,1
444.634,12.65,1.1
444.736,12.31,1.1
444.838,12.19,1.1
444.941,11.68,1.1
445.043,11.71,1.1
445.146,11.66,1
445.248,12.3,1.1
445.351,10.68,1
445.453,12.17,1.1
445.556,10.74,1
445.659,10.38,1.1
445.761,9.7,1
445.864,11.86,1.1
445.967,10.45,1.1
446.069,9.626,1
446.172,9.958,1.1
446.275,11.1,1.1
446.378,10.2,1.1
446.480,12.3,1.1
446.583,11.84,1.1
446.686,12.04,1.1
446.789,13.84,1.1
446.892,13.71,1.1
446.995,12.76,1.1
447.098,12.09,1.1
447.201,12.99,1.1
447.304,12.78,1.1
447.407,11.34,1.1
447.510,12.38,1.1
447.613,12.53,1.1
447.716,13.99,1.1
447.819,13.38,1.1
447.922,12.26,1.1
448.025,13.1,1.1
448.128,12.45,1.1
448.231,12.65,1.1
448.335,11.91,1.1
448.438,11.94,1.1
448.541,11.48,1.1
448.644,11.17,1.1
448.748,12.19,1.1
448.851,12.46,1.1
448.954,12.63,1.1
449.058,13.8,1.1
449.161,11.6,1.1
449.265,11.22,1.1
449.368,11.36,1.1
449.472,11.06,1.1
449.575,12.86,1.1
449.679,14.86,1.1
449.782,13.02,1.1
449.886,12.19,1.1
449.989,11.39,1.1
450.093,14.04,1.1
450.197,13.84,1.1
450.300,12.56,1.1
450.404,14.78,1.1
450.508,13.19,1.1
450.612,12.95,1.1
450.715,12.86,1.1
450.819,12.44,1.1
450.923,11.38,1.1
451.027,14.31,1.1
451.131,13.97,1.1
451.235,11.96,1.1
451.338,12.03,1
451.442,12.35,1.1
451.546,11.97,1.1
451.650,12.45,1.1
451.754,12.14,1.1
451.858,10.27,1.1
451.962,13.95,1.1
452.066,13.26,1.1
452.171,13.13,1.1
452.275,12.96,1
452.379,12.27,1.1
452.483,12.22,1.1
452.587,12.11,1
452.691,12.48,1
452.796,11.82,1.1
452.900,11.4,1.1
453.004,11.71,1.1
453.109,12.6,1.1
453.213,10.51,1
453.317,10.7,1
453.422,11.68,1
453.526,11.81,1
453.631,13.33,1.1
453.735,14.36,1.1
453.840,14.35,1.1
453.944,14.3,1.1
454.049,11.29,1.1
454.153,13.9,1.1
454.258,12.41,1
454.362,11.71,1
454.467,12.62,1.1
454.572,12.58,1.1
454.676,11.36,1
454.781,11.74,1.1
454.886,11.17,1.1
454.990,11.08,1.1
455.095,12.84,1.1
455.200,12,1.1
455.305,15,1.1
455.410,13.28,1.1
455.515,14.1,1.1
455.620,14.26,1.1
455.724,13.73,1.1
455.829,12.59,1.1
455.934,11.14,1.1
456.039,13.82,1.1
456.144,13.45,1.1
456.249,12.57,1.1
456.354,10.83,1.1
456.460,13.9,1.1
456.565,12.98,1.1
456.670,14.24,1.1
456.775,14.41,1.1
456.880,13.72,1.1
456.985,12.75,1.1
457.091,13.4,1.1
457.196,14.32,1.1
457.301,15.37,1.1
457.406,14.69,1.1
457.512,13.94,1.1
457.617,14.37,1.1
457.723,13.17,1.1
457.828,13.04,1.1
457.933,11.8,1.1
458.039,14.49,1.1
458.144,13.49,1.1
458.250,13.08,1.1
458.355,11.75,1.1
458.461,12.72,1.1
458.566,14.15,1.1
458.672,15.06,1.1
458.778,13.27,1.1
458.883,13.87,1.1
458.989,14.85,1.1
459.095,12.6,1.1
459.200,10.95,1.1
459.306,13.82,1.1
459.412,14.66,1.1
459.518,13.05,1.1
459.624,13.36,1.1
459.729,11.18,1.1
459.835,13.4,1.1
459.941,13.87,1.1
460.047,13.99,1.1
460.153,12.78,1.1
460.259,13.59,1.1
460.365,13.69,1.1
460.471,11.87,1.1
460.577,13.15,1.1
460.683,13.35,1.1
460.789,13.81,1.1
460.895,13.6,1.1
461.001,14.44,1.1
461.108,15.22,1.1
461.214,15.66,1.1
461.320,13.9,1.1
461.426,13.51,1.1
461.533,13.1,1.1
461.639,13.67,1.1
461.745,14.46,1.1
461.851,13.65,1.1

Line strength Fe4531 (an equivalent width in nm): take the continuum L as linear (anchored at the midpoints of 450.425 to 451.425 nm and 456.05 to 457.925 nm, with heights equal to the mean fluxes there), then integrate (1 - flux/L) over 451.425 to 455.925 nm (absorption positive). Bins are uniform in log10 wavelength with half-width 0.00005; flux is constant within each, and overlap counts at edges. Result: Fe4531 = 0.23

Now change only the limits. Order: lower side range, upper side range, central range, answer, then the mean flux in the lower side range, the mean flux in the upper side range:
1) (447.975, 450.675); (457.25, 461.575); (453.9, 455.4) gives 0.07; 12.6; 13.6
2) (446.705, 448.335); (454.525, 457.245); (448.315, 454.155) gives 0.17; 12.8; 13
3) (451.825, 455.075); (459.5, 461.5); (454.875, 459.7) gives -0.13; 12.3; 13.6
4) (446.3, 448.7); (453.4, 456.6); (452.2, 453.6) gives 0.08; 12.4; 12.8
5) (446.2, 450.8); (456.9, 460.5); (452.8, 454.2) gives 0.06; 12.5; 13.4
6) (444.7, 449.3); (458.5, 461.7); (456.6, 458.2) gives -0.07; 11.9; 13.6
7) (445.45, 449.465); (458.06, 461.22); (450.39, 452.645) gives -0.04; 11.9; 13.5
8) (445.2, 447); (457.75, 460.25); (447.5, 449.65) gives -0.11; 11.4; 13.3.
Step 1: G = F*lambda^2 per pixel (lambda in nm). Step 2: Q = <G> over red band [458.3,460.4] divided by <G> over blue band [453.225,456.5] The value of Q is 1.1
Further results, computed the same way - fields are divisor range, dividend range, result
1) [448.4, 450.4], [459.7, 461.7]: 1.15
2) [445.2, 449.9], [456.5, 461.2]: 1.18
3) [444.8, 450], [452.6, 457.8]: 1.11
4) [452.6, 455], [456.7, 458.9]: 1.14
